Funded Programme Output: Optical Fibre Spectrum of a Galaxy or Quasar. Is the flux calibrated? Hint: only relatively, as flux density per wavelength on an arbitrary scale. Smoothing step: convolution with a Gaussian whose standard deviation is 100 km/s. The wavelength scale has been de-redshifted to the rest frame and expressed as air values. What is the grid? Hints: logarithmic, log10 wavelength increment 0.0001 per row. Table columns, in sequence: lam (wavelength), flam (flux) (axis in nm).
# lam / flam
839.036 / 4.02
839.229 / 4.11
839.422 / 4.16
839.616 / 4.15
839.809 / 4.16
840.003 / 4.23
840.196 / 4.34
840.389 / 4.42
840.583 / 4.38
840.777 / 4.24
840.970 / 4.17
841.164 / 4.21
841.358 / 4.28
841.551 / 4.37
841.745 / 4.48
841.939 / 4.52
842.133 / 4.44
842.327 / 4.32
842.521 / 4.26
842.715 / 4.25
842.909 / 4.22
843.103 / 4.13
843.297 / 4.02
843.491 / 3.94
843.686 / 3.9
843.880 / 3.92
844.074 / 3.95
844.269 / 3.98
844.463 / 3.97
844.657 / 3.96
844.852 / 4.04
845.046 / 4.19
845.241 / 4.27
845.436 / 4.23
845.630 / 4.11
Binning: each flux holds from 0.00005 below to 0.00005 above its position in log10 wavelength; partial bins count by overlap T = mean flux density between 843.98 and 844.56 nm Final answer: 3.97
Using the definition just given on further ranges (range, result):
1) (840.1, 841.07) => 4.31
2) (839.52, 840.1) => 4.18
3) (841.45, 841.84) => 4.43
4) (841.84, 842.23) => 4.48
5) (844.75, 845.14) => 4.11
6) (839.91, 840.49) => 4.33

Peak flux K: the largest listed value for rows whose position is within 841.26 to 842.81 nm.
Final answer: 4.52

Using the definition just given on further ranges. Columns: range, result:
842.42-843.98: 4.26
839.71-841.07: 4.42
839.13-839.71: 4.16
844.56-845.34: 4.27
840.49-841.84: 4.48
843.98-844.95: 4.04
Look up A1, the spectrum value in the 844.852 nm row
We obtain 4.04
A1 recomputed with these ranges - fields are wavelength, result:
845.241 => 4.27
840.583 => 4.38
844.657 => 3.96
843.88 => 3.92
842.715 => 4.25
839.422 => 4.16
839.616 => 4.15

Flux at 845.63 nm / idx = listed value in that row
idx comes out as 4.11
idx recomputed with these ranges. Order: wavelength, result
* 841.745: 4.48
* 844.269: 3.98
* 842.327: 4.32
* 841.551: 4.37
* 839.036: 4.02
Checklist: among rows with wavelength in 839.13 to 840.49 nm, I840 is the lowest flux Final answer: 4.11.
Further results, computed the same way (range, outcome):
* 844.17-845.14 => 3.96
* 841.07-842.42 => 4.21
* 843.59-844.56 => 3.9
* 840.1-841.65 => 4.17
